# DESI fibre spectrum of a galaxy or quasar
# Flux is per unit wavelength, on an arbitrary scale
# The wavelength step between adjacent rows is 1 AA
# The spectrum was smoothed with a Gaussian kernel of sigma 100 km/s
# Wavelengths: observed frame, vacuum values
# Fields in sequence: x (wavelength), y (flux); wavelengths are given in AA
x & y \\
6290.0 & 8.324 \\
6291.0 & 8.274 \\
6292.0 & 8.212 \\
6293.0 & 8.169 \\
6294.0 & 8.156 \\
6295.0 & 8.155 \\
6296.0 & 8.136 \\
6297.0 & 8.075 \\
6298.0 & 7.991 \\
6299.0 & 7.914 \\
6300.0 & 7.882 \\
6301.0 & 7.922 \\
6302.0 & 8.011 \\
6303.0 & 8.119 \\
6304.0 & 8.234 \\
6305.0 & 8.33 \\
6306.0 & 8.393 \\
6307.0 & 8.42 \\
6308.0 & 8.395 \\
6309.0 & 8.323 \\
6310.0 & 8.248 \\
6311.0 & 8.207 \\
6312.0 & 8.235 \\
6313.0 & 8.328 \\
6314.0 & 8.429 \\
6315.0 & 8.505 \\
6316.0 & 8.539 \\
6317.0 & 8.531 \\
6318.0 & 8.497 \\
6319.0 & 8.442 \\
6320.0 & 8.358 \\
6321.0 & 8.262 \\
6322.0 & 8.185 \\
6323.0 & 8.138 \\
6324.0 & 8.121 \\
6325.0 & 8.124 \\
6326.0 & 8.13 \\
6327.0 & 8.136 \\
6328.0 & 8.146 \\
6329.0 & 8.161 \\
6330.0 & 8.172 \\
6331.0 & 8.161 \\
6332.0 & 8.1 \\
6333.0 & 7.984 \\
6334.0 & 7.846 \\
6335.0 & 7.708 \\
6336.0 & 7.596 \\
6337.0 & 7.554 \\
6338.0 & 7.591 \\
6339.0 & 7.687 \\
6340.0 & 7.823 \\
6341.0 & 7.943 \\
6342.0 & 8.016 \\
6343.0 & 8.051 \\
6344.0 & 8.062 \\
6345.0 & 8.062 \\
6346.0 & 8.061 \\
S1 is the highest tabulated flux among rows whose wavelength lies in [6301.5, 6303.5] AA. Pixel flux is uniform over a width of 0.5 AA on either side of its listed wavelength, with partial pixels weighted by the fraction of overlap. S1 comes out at 8.119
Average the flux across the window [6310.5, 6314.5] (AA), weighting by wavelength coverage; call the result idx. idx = 8.3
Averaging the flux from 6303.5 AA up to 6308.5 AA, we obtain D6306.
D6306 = 8.35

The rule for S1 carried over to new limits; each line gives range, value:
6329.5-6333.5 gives 8.172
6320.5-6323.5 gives 8.262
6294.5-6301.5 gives 8.155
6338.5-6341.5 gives 7.943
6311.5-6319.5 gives 8.539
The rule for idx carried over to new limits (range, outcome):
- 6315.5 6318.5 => 8.52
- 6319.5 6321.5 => 8.31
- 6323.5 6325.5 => 8.12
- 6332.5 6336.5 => 7.78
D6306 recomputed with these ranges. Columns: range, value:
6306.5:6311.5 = 8.32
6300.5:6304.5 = 8.07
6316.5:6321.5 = 8.42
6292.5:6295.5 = 8.16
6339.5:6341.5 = 7.88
